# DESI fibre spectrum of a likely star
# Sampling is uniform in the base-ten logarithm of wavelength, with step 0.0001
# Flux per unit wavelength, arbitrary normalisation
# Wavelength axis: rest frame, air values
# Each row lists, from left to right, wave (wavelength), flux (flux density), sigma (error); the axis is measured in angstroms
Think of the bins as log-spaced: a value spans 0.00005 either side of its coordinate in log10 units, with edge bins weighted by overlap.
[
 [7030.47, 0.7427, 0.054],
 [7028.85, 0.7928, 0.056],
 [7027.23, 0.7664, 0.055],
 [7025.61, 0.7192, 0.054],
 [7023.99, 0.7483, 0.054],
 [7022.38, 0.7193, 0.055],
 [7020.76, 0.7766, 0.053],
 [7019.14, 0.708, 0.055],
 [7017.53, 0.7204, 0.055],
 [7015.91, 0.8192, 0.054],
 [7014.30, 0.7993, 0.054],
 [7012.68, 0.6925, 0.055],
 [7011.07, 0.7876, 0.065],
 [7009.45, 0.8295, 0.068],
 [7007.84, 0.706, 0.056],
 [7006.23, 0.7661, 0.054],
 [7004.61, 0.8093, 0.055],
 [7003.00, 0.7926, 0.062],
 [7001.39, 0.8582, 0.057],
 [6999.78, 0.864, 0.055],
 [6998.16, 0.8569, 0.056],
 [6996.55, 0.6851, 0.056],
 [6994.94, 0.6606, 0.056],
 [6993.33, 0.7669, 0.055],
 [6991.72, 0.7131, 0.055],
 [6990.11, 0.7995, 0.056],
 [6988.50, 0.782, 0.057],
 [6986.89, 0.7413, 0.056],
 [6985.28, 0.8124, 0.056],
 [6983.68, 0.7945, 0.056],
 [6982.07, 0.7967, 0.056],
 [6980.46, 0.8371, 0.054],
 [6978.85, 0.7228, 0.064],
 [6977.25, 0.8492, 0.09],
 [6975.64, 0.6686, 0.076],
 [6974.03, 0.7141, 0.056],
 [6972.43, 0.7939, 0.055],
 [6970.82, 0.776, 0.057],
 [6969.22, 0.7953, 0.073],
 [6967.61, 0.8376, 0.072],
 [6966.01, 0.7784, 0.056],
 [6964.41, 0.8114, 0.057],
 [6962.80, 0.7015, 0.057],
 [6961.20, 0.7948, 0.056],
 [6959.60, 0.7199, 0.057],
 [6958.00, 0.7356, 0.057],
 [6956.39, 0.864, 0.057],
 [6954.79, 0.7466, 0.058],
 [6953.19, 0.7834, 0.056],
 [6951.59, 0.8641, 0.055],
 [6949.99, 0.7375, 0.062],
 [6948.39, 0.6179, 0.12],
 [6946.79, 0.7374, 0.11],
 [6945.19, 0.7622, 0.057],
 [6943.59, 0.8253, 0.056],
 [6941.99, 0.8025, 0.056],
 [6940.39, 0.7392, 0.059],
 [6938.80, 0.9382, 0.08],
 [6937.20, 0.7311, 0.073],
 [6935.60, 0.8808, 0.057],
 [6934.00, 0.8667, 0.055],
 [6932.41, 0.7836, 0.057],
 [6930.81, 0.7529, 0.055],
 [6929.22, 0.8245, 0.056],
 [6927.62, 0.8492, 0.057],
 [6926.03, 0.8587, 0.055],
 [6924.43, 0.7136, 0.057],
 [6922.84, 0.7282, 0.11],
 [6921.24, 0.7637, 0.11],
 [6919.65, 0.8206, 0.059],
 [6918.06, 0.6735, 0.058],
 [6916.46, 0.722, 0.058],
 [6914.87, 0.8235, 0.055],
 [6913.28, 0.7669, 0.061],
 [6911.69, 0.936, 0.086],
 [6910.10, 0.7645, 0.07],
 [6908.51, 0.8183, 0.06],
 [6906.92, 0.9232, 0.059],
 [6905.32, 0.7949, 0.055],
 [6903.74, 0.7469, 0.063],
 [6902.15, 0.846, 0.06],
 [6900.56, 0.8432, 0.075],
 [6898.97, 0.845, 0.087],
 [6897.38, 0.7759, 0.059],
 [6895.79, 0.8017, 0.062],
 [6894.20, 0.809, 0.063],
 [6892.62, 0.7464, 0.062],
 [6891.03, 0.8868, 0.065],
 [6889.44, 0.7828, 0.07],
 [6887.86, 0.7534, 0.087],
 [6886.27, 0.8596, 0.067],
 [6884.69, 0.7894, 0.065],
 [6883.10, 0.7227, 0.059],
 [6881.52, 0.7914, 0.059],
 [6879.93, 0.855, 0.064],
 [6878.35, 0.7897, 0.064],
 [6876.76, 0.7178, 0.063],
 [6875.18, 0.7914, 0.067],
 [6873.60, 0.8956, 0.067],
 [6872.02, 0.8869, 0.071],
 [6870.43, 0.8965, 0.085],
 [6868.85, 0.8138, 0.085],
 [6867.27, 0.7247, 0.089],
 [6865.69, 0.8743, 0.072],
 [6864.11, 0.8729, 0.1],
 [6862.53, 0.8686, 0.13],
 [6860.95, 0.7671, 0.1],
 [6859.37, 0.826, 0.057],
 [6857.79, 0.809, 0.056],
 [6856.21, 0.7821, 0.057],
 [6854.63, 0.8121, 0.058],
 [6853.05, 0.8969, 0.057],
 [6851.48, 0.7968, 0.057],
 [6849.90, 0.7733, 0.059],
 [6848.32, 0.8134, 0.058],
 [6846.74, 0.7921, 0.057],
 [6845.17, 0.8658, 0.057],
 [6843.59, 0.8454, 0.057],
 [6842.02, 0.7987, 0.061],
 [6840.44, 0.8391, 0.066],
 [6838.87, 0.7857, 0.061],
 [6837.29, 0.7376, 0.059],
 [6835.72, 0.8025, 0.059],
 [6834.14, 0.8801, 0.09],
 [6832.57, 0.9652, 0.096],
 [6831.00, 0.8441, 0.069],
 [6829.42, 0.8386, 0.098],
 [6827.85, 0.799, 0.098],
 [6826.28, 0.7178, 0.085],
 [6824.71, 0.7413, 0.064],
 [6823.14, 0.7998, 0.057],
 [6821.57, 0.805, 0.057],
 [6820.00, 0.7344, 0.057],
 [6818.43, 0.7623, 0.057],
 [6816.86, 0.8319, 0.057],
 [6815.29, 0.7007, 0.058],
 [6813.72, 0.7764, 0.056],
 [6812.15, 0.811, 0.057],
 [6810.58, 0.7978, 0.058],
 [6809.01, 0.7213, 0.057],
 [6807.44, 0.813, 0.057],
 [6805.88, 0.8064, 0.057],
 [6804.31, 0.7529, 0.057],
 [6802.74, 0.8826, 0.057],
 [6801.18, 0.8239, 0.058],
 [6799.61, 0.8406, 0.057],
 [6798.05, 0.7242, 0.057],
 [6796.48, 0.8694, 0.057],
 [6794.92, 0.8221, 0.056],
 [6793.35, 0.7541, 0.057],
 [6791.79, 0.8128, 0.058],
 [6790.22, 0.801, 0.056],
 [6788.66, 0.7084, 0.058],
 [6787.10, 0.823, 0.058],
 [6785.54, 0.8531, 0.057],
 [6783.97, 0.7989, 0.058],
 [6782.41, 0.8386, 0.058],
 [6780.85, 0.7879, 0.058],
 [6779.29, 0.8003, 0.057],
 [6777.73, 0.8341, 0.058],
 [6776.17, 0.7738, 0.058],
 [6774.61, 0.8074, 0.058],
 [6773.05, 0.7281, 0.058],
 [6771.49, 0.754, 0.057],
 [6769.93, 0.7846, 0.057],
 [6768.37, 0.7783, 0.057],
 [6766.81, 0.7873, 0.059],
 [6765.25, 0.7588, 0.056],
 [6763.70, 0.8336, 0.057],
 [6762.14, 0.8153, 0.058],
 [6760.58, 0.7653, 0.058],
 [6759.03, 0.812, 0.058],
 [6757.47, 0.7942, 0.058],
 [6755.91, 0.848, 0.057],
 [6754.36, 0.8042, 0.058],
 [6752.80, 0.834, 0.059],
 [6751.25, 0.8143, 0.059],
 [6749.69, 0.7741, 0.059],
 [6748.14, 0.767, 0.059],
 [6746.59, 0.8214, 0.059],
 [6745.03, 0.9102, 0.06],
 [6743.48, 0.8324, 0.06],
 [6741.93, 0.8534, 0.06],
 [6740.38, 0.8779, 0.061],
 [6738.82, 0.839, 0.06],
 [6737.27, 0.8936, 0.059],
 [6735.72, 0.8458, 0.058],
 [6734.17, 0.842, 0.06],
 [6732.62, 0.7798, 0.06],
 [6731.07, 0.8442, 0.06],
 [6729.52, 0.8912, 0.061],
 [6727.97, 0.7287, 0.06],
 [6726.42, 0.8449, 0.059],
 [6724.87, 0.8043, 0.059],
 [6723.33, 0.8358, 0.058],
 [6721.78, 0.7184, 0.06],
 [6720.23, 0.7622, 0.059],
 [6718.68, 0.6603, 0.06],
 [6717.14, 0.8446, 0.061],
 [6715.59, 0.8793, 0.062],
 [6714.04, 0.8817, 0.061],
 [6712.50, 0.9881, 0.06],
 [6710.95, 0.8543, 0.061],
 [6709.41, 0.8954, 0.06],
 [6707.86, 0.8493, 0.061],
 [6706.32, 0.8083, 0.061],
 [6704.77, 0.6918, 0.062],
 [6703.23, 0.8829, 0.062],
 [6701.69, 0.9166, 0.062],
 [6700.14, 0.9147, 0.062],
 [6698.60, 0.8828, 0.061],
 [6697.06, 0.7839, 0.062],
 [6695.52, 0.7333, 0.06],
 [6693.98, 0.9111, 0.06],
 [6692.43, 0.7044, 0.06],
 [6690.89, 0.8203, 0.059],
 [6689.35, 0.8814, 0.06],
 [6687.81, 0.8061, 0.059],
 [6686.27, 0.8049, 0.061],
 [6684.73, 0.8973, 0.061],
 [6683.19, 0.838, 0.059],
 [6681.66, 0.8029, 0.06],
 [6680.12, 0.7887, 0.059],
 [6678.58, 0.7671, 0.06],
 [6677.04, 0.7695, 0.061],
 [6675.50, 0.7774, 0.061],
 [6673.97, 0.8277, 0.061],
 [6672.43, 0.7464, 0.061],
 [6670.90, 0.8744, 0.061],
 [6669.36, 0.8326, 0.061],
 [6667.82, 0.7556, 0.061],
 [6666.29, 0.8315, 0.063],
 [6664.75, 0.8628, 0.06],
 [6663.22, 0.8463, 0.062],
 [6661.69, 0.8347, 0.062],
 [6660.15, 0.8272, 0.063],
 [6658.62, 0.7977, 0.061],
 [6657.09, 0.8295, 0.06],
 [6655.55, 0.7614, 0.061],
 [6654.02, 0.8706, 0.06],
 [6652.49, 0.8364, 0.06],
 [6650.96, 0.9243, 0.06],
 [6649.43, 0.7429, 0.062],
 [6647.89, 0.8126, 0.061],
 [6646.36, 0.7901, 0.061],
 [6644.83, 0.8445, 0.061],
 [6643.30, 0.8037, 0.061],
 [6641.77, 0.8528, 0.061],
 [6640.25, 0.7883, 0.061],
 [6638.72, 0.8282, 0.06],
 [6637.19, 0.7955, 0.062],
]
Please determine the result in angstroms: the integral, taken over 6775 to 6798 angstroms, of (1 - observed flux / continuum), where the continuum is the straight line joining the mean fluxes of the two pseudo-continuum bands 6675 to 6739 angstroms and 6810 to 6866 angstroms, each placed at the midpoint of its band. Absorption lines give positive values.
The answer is 0.4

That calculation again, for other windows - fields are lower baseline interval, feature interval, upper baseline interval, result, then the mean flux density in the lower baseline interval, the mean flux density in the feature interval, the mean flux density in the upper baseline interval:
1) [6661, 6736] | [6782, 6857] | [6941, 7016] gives -0.2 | 0.823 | 0.804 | 0.774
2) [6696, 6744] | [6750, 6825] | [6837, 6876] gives 3.2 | 0.836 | 0.794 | 0.824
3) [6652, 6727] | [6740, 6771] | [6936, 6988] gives 0.0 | 0.823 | 0.812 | 0.777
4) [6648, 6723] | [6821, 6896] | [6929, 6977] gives -1.8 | 0.823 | 0.814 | 0.78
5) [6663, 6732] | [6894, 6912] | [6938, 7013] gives -0.8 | 0.823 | 0.823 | 0.777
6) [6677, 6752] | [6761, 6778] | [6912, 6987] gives 0.7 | 0.828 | 0.785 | 0.781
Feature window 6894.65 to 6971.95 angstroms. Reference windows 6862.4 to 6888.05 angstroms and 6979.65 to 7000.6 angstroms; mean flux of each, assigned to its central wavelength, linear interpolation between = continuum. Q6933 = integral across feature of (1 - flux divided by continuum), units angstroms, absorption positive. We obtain 0.5 angstroms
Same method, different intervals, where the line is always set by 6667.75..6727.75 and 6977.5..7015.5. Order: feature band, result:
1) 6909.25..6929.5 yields 0.06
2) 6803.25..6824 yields 0.66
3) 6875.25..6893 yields 0.07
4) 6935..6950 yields 0.16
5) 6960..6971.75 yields 0.00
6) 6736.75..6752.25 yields -0.43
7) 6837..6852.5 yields -0.15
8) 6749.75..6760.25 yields 0.01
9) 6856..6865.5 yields -0.34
